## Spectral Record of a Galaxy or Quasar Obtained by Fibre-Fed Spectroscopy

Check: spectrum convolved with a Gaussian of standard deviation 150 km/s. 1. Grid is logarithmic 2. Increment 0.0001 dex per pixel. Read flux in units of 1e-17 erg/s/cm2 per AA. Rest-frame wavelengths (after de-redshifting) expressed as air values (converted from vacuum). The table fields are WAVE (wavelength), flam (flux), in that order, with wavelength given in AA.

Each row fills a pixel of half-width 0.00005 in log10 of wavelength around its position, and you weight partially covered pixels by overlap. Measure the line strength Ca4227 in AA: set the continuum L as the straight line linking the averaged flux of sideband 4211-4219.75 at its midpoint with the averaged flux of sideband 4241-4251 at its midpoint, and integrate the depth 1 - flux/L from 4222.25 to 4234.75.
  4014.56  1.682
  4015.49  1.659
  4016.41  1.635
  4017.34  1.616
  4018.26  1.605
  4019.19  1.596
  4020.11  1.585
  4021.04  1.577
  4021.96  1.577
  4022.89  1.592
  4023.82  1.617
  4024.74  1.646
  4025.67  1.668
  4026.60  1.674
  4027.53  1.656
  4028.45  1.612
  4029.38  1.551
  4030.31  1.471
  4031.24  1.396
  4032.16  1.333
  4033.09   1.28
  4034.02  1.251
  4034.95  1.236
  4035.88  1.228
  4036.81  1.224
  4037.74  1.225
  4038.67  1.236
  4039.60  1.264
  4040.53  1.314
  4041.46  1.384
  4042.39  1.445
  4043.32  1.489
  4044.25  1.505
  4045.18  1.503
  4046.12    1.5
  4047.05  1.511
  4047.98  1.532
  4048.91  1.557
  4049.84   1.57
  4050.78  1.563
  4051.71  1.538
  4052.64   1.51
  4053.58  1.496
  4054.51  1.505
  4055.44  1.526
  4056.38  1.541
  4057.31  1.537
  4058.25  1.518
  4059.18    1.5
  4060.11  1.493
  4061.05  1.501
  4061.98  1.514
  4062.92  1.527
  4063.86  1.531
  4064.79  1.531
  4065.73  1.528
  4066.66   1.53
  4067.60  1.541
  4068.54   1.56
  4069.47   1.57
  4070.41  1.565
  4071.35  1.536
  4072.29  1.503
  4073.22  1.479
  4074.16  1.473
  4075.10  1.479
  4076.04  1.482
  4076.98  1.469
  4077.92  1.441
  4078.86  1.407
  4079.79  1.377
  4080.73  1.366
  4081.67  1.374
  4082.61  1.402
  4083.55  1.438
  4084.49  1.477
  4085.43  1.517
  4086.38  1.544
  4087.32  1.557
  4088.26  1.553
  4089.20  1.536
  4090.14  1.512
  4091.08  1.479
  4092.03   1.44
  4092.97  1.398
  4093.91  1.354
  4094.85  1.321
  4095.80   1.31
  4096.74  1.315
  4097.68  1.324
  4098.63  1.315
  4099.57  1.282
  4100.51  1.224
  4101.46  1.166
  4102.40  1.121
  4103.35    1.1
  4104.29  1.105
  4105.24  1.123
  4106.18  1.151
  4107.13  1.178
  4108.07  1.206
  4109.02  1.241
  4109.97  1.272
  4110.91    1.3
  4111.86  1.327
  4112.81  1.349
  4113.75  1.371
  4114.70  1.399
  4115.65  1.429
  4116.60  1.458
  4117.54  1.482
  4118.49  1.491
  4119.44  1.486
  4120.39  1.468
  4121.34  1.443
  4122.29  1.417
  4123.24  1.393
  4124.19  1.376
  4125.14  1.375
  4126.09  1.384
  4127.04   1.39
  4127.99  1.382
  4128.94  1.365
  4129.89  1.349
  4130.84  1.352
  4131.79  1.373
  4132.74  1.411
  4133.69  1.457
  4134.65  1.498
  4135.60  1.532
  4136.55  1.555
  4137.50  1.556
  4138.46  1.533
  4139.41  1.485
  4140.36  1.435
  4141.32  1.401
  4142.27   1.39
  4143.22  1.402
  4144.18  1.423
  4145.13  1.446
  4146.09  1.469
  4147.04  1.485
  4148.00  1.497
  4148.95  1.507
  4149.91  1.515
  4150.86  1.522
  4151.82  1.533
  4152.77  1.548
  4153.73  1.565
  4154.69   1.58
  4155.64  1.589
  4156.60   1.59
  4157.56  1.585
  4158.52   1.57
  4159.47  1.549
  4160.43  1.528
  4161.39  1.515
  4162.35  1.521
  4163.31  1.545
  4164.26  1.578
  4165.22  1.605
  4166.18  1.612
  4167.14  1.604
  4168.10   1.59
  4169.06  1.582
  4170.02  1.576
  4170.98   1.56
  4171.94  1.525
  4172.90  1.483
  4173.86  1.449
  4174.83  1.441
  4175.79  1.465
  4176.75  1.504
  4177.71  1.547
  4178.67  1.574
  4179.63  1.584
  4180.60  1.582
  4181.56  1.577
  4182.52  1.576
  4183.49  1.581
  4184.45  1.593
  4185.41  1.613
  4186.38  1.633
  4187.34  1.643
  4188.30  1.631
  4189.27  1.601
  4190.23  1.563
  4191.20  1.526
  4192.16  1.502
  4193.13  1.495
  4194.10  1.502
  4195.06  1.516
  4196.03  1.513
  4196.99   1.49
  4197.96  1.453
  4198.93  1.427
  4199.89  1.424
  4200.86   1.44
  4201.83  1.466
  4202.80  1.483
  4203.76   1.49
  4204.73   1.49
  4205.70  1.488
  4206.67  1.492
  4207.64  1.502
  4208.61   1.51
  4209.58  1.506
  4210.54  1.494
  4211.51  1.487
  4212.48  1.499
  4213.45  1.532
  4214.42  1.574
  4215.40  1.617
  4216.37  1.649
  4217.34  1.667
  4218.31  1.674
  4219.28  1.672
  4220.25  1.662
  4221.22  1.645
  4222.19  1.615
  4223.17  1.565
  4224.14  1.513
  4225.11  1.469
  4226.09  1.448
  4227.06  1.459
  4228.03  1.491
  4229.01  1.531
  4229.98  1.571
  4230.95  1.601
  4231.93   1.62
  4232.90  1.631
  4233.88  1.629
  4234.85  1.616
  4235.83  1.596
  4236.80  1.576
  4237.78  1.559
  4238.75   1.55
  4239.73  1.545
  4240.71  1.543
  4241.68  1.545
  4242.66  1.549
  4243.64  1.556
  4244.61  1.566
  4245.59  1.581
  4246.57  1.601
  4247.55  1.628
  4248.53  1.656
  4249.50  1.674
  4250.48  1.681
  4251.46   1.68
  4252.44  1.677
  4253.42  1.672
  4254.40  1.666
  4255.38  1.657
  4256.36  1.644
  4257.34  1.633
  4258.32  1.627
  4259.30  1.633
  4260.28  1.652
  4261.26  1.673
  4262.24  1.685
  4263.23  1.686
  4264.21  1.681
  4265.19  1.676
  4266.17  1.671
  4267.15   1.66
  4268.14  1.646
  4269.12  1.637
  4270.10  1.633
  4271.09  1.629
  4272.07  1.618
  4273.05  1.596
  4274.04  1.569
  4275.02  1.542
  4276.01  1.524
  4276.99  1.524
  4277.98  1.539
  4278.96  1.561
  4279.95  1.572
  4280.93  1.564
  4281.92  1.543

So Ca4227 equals 0.4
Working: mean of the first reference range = 1.6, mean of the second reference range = 1.6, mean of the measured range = 1.55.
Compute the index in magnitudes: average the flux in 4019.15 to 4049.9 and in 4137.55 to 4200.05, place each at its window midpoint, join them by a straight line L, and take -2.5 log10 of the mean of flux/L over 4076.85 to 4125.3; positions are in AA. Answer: 0.10 mag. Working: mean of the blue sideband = 1.46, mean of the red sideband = 1.53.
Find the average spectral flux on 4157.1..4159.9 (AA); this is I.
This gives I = 1.57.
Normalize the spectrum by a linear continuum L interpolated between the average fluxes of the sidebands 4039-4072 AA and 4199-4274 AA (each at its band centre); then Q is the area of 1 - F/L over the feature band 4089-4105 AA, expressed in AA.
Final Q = 2.3 AA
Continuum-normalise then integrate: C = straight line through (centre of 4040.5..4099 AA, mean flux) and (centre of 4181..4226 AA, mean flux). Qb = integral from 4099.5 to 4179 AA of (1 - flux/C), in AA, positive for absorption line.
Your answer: 3.9 AA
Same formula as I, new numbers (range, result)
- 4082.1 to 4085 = 1.44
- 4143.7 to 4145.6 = 1.44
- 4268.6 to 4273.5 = 1.63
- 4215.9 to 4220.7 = 1.67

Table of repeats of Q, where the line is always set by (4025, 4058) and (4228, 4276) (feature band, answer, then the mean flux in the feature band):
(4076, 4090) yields 0.21 AA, 1.46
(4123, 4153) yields 1.59 AA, 1.45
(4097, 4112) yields 2.88 AA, 1.21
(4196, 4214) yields 1.11 AA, 1.48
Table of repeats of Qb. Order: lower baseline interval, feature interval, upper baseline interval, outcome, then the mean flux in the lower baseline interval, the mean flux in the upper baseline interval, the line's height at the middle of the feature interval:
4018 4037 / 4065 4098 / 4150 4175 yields 1.2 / 1.5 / 1.55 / 1.52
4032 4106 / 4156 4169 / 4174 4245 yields -0.6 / 1.42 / 1.55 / 1.51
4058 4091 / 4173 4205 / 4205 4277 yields 0.8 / 1.5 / 1.6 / 1.56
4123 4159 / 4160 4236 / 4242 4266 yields 0.5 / 1.47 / 1.64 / 1.56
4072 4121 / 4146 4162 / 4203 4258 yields -0.9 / 1.37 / 1.58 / 1.46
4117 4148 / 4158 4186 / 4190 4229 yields -1.3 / 1.44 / 1.52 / 1.48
